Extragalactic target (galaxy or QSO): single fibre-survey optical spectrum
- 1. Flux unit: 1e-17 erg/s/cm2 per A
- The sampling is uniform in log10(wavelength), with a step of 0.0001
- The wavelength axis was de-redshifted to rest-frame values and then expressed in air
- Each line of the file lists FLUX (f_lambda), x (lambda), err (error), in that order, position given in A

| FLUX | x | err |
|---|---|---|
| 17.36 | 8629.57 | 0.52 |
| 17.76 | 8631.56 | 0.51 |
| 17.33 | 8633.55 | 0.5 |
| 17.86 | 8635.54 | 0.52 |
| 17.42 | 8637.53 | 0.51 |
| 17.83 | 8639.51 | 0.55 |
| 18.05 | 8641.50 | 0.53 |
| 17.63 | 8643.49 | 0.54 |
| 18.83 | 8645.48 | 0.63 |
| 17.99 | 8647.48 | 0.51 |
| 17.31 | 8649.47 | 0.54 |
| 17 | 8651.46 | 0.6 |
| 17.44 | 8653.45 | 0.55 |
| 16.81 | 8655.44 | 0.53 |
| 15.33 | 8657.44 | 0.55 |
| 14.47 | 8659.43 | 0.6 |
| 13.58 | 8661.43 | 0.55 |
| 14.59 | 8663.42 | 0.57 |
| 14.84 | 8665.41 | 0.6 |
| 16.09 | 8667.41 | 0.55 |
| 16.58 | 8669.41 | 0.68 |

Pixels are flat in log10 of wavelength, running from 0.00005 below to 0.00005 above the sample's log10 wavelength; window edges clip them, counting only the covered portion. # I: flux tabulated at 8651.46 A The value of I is 17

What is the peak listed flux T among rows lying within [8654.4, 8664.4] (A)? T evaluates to 16.81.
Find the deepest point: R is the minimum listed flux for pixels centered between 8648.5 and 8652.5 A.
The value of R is 17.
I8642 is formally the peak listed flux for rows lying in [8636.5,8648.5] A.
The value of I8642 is 18.83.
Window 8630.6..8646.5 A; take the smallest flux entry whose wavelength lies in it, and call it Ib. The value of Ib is 17.33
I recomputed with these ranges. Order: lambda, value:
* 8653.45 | 17.44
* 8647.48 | 17.99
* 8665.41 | 14.84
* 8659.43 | 14.47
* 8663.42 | 14.59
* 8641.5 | 18.05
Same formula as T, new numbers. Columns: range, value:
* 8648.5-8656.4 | 17.44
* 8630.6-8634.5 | 17.76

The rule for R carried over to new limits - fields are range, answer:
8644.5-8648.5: 17.99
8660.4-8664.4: 13.58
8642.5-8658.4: 15.33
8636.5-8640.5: 17.42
